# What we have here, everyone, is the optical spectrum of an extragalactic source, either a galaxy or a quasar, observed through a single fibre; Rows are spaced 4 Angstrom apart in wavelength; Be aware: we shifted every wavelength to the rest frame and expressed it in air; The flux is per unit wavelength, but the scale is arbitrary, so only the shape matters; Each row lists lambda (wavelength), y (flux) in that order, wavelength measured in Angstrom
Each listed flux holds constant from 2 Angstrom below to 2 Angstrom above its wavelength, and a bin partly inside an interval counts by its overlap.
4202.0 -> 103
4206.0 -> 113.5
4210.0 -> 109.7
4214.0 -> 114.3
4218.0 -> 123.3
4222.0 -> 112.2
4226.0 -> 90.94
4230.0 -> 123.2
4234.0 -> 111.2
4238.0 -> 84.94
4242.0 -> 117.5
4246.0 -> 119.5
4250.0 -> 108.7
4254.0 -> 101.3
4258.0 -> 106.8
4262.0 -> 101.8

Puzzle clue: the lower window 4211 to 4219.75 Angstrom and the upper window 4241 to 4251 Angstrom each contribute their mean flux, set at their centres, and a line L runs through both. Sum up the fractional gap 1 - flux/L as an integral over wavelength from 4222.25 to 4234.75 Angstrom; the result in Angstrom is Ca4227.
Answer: 0.9 Angstrom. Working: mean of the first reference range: 118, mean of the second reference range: 116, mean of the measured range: 109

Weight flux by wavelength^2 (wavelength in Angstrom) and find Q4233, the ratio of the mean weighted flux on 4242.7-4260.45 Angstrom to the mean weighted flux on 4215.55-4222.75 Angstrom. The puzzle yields 0.94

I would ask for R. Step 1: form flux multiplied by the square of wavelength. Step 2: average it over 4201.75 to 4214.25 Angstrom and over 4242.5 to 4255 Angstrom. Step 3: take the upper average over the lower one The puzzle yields 1.03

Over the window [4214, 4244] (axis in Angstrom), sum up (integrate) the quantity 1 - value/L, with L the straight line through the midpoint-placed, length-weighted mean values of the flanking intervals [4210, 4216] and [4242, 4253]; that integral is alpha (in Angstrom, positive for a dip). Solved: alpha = 1.0 Angstrom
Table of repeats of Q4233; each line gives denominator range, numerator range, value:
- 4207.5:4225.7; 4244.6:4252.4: 1.02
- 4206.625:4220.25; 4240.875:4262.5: 0.96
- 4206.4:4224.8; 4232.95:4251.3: 0.96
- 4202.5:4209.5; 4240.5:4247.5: 1.09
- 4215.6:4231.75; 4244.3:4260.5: 0.98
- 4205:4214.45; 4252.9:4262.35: 0.95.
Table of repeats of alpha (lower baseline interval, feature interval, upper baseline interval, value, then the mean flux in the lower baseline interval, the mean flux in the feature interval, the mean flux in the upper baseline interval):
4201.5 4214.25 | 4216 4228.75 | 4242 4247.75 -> 0.45 Angstrom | 110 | 110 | 119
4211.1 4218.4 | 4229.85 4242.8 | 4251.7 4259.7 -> 0.43 Angstrom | 117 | 106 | 104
